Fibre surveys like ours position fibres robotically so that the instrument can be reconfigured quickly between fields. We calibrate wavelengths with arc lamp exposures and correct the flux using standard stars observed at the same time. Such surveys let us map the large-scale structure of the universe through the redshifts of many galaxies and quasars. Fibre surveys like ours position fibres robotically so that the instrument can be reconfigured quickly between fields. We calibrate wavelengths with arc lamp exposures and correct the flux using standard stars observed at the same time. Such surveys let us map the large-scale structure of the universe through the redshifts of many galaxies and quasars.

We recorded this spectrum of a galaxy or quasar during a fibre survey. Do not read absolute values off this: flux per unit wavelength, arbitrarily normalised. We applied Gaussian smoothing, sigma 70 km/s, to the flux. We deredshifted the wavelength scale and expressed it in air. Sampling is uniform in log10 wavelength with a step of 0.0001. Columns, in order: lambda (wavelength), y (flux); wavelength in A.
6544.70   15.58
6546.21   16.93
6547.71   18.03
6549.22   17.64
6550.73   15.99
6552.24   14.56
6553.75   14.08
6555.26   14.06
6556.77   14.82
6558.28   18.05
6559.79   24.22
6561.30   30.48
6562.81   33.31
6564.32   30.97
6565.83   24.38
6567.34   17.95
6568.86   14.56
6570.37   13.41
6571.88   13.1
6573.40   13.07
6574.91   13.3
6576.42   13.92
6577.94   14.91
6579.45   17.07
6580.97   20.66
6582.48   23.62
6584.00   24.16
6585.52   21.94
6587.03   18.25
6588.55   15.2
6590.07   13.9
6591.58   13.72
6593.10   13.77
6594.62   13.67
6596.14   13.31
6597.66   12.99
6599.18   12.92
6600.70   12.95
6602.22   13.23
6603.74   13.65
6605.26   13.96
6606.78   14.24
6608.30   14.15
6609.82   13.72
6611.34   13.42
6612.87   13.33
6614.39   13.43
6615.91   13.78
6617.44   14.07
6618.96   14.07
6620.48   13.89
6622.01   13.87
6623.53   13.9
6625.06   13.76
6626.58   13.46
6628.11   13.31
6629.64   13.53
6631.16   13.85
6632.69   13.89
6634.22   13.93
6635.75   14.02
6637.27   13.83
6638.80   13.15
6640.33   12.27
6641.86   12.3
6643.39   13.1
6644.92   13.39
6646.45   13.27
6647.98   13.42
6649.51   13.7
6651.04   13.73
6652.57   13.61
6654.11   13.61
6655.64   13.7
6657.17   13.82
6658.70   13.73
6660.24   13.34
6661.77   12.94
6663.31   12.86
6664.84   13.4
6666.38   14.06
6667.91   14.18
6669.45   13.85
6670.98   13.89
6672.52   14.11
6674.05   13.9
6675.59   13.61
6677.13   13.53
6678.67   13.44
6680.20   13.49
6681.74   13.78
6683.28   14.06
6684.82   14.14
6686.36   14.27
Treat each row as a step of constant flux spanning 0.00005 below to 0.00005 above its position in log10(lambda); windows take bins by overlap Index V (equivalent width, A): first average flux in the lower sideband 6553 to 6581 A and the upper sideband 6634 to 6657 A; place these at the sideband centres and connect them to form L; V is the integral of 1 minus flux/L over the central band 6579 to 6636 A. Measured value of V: 4.1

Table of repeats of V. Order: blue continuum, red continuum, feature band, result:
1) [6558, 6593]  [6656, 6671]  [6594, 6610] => 3.65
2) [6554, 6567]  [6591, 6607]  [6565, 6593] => 1.96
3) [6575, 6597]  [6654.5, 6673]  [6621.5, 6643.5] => 2.15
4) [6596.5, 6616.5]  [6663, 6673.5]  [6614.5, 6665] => 0.55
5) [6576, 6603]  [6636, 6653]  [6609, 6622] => 0.93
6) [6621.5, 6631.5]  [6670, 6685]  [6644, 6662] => 0.25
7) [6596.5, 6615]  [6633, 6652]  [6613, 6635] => -0.53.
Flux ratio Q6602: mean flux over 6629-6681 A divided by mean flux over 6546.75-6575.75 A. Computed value 0.72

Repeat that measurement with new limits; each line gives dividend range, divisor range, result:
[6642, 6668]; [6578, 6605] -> 0.84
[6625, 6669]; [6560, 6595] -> 0.72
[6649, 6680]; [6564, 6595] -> 0.79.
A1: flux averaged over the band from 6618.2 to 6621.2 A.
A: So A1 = 14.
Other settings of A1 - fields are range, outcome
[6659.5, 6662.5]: 13.2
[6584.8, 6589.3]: 18.5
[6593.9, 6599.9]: 13.2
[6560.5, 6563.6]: 31.8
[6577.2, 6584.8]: 20.1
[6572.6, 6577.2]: 13.4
